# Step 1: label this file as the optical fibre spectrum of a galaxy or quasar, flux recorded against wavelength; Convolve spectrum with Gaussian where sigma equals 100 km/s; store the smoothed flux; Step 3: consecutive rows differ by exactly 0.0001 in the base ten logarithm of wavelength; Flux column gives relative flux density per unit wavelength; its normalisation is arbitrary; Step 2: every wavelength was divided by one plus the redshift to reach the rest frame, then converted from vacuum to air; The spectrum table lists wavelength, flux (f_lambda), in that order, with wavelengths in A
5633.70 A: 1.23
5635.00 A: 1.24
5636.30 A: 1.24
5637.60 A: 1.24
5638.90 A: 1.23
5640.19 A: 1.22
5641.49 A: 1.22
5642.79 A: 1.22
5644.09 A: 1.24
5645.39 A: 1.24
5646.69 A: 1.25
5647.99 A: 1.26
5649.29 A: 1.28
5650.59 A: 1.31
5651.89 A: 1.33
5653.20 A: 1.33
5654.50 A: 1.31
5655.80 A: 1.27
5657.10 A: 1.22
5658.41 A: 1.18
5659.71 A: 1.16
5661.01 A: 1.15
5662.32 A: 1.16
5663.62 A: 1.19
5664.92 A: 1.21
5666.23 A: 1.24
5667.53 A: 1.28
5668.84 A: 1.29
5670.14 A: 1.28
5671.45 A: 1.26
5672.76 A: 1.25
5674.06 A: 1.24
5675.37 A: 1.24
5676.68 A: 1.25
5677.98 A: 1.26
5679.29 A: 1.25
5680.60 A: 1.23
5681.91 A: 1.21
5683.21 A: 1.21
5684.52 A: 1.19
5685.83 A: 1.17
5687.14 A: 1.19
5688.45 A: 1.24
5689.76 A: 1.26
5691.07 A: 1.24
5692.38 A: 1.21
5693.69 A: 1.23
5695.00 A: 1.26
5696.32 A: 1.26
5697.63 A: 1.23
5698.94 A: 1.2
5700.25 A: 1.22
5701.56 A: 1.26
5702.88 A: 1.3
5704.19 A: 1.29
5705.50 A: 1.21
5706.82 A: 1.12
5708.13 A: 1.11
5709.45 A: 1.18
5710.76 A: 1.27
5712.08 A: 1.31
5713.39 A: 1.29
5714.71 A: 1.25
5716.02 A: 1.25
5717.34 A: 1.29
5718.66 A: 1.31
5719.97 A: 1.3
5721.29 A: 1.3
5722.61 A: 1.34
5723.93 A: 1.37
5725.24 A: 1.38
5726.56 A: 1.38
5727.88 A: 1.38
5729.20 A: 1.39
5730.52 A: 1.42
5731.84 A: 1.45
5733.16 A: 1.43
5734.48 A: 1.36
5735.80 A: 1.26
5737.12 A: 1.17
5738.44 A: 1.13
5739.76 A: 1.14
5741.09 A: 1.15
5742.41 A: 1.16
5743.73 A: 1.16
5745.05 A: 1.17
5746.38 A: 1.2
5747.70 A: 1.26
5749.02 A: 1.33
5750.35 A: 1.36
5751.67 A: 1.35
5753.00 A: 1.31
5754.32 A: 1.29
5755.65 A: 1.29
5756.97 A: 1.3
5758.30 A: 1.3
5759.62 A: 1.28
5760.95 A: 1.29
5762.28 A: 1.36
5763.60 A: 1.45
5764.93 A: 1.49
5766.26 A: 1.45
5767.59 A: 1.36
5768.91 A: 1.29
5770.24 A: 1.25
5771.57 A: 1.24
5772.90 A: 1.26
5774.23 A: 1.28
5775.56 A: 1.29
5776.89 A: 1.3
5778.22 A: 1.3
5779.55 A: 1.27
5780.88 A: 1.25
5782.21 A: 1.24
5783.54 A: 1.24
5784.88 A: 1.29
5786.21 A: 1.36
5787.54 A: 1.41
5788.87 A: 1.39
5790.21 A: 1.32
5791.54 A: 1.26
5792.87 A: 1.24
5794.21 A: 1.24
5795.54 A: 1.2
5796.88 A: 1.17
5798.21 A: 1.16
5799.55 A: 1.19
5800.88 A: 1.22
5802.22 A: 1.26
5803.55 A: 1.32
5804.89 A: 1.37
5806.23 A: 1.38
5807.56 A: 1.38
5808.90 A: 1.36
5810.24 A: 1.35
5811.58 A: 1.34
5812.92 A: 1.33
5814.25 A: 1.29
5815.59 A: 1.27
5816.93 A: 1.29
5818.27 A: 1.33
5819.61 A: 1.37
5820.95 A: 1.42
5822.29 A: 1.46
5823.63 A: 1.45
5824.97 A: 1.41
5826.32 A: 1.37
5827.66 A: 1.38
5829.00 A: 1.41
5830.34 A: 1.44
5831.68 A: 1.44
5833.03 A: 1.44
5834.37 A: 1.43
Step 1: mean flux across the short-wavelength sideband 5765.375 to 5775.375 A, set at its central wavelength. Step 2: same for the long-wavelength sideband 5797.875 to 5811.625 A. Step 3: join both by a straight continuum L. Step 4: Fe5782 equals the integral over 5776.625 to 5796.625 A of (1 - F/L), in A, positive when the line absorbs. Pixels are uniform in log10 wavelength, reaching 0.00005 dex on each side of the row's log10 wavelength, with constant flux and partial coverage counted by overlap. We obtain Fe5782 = 0.3 A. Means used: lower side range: 1.31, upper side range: 1.3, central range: 1.28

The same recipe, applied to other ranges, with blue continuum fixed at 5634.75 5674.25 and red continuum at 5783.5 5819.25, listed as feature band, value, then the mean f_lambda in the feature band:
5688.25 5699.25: 0.2 A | 1.24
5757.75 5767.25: -0.7 A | 1.37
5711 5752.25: -0.7 A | 1.29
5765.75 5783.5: 0.0 A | 1.29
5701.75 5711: 0.4 A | 1.21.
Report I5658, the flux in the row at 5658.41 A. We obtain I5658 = 1.18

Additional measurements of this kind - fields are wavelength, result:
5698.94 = 1.2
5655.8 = 1.27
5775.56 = 1.29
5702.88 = 1.3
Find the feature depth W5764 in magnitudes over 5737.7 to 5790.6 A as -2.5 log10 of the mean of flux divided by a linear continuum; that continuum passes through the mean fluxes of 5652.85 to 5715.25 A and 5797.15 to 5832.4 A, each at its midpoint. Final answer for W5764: 0.01 mag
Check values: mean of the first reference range 1.23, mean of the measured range 1.29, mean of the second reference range 1.34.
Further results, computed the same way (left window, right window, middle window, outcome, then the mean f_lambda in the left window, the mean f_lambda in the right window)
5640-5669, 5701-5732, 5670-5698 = 0.03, 1.24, 1.3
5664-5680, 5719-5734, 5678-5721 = 0.07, 1.25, 1.38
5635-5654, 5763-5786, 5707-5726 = 0.01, 1.26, 1.31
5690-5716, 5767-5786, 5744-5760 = -0.02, 1.23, 1.28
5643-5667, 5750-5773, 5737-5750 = 0.11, 1.24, 1.33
